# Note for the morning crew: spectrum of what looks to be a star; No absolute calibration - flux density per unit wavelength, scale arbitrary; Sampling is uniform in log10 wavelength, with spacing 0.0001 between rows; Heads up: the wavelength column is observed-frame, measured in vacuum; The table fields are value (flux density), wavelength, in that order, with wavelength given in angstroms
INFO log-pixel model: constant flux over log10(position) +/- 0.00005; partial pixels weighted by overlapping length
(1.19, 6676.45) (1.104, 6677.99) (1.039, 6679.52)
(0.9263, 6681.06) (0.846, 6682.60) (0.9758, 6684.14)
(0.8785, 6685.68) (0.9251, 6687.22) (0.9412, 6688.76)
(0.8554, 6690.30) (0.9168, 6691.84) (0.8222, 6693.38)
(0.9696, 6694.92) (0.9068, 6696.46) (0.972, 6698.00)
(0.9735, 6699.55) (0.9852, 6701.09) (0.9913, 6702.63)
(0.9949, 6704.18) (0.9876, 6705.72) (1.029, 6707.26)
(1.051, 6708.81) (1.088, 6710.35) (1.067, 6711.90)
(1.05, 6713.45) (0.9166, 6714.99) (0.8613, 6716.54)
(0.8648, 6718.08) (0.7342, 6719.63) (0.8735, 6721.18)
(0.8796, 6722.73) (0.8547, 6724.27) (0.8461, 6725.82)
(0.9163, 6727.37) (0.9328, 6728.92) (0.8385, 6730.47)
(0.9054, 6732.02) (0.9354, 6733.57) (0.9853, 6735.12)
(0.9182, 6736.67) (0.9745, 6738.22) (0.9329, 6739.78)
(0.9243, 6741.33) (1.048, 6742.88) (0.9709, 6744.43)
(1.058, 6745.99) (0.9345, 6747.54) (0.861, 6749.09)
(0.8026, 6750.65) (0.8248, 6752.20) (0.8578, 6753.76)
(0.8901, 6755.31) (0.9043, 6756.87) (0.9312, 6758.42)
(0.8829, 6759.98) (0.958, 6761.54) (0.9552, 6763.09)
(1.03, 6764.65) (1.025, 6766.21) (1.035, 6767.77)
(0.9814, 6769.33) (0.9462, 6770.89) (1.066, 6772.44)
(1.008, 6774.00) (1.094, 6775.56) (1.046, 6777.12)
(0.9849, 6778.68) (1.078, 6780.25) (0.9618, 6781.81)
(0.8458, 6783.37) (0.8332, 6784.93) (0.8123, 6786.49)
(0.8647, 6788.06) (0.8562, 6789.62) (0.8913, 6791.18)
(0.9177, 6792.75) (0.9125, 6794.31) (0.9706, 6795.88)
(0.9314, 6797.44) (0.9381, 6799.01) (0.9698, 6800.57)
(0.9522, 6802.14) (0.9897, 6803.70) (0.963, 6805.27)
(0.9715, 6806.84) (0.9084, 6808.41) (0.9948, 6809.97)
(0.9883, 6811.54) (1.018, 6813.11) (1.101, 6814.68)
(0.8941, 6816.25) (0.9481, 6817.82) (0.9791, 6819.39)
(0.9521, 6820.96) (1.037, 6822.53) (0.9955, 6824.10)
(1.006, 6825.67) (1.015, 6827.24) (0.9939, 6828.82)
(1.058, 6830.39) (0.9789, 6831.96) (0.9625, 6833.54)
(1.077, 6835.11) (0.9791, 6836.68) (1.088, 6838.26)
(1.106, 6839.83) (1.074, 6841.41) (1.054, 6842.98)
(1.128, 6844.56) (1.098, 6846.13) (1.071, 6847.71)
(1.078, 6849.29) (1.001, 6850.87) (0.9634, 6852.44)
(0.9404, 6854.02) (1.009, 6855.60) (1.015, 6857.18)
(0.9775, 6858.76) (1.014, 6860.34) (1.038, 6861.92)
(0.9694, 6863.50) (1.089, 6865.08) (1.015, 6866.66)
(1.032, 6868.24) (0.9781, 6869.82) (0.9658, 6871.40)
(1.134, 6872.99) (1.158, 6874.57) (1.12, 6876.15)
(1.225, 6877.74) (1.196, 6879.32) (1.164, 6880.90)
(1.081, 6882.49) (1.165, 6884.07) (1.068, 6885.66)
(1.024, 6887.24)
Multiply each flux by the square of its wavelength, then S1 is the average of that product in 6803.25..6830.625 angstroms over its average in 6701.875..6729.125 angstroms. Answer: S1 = 1.1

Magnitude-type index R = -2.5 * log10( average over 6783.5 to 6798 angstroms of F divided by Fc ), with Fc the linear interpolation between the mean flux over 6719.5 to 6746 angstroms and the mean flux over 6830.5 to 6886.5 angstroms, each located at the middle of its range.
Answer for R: 0.113 mag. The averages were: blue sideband 0.919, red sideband 1.06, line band 0.885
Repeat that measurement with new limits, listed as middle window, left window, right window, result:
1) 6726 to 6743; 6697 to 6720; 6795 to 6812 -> 0.047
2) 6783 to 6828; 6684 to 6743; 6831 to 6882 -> 0.071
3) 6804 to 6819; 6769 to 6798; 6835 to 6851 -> 0.032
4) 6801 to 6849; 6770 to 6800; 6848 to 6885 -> -0.013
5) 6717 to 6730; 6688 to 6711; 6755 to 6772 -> 0.121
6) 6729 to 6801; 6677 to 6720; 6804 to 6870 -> 0.048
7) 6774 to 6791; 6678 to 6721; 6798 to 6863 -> 0.053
